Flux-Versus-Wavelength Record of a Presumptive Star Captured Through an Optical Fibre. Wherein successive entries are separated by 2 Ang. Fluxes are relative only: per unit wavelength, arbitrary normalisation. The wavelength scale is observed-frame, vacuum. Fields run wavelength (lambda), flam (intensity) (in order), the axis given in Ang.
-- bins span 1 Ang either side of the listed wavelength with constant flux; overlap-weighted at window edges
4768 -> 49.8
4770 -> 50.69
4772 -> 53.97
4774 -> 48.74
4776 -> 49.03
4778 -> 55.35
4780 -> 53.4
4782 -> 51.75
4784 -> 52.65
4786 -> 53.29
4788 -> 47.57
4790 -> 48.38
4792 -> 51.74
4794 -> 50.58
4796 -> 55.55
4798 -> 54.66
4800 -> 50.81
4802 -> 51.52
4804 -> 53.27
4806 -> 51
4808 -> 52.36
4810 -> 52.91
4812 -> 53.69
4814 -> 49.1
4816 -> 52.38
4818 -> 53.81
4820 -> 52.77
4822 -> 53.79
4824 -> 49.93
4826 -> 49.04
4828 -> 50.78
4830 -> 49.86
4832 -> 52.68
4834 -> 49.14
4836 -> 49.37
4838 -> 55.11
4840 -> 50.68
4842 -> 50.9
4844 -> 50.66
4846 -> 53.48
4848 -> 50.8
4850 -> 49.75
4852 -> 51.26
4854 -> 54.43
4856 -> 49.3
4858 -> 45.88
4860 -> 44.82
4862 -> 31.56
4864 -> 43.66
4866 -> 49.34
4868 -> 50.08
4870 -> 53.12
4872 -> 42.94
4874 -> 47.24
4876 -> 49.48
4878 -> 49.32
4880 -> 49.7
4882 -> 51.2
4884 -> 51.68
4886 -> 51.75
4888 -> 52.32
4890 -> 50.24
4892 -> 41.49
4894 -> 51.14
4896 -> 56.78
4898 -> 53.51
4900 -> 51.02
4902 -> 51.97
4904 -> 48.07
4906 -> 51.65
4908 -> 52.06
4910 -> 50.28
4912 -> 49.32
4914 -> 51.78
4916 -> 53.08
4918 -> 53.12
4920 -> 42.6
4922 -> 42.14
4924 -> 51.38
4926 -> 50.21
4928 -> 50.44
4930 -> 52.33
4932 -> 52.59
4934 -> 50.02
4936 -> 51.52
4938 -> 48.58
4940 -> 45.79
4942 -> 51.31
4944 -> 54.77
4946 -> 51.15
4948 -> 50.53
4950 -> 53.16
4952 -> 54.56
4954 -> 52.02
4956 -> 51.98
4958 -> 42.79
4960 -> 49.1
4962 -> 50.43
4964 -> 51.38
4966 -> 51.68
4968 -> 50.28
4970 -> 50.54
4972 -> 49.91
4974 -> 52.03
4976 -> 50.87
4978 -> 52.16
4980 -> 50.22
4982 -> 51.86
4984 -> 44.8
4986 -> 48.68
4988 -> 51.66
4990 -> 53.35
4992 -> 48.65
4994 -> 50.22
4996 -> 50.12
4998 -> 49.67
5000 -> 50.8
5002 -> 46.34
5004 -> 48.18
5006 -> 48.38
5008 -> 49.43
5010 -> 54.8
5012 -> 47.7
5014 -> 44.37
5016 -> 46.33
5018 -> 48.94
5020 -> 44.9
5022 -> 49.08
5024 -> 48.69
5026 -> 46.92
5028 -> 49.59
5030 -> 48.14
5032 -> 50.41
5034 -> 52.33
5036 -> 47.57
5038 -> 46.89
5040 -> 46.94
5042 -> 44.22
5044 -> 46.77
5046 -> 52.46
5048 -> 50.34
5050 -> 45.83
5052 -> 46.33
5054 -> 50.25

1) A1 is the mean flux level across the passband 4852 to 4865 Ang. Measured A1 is 45.4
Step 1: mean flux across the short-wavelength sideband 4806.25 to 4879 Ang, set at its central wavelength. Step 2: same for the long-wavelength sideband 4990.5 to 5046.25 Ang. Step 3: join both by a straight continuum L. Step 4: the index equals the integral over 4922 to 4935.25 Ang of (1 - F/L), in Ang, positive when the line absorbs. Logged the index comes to -0.34 Ang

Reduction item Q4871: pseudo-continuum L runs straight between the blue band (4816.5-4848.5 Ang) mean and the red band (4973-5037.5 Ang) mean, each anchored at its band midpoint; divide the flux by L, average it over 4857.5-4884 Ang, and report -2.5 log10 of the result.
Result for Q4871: 0.09 mag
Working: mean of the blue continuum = 51.4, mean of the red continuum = 49.3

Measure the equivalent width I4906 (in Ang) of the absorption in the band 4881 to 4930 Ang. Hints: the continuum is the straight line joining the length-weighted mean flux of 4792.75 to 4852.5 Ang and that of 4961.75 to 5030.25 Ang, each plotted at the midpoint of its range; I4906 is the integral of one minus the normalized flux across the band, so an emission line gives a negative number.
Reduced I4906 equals 0.2 Ang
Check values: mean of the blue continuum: 51.7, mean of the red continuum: 49.5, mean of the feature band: 50.4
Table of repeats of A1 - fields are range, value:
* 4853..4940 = 49.4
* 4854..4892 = 48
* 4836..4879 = 48.8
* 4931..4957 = 51.4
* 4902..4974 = 50.4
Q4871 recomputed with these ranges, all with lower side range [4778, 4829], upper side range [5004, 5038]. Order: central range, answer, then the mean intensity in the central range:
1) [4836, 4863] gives 0.05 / 49.1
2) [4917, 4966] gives -0.01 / 50.2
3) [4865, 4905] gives 0.01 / 50.1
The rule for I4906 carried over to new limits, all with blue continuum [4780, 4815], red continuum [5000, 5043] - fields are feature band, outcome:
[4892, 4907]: -0.3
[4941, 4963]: -0.8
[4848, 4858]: 0.1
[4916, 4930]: 0.2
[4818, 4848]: -0.1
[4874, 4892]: 0.2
